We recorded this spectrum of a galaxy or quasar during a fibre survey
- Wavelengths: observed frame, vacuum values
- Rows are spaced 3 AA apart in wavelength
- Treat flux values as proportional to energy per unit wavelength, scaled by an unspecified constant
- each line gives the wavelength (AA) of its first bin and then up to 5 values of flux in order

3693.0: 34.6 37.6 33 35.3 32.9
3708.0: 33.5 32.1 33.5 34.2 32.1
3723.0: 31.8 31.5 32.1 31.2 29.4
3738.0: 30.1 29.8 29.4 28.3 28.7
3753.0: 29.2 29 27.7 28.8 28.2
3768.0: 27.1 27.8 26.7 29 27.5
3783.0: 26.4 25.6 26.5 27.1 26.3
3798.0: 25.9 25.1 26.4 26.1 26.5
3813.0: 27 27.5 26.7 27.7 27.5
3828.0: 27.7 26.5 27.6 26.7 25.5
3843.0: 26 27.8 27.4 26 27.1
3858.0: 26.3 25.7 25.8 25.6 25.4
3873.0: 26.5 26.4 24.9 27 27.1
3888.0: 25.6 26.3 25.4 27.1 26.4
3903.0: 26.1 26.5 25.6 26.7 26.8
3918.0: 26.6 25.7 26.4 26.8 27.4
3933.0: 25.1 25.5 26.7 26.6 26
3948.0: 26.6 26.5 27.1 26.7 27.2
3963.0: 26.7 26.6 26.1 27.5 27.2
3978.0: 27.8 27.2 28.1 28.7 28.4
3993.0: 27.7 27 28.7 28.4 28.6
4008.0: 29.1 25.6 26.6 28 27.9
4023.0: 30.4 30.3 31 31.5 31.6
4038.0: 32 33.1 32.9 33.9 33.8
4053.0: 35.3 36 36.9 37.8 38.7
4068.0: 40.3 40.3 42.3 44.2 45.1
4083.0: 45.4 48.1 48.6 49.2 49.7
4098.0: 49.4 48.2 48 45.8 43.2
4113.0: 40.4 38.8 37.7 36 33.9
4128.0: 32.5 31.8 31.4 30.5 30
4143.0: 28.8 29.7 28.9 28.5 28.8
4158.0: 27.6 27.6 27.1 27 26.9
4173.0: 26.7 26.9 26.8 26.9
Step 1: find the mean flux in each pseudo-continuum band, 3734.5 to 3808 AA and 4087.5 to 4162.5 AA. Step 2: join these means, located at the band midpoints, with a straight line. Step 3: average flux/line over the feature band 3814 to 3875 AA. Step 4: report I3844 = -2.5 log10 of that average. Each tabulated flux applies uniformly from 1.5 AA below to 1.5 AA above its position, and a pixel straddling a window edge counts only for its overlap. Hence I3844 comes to 0.11 mag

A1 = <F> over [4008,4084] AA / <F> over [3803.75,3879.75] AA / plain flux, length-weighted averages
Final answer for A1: 1.30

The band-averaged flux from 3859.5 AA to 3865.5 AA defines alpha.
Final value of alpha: 25.8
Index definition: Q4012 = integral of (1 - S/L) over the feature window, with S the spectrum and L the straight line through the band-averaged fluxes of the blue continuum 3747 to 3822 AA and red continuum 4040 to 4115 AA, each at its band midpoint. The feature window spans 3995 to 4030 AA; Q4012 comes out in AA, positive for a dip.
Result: 9.2 AA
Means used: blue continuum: 27.2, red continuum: 41.9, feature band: 28.5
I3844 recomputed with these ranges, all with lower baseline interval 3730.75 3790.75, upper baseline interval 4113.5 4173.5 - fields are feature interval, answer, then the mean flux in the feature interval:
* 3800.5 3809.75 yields 0.10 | 26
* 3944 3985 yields 0.10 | 26.9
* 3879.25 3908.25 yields 0.11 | 26.3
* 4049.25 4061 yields -0.18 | 35.7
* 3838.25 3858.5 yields 0.09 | 26.6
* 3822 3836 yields 0.05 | 27.3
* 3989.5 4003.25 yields 0.07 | 28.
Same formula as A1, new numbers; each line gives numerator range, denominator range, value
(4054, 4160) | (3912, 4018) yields 1.43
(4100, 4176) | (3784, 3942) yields 1.26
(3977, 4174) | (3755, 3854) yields 1.27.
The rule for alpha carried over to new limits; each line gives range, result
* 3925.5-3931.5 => 27.1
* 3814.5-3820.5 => 27.1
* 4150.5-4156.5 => 28.7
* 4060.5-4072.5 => 39.3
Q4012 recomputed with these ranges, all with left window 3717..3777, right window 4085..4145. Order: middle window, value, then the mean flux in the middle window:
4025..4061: 4.4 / 33.3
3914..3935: 5.0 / 26.4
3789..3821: 4.8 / 26.5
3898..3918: 4.5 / 26.4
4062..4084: -1.8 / 41.9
